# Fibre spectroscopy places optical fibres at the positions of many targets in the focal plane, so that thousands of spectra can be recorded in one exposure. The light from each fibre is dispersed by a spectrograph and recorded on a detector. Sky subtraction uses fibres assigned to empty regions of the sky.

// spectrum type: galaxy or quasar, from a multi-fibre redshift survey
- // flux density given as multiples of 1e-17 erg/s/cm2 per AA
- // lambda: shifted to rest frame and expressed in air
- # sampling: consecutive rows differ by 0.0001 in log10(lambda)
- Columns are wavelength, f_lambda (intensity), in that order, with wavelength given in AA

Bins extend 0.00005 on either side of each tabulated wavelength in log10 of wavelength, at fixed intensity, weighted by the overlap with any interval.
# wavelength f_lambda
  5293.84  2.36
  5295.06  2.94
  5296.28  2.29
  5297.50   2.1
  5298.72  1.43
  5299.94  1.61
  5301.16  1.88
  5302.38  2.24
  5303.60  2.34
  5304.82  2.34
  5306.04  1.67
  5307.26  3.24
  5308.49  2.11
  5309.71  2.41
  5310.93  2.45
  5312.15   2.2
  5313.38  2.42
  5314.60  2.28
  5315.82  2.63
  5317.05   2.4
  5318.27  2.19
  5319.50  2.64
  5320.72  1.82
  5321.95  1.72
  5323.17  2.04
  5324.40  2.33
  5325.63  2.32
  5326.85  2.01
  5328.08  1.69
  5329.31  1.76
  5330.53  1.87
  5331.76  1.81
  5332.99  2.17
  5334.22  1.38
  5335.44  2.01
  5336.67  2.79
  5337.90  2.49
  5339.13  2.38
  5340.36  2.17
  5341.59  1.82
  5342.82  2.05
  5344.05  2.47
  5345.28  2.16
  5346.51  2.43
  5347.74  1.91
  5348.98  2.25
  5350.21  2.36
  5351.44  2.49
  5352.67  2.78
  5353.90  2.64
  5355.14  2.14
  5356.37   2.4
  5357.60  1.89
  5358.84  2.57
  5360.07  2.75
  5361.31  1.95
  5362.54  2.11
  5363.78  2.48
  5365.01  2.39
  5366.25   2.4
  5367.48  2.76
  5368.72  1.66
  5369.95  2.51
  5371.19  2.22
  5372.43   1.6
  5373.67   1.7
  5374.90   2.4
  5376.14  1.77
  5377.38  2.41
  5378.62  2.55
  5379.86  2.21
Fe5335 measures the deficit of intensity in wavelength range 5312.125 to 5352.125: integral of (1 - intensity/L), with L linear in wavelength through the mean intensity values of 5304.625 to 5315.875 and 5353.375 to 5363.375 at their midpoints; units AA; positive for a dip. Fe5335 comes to 2.9 AA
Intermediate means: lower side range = 2.36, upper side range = 2.3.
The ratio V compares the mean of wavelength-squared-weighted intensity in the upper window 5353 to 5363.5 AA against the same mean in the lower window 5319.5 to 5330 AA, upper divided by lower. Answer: 1.18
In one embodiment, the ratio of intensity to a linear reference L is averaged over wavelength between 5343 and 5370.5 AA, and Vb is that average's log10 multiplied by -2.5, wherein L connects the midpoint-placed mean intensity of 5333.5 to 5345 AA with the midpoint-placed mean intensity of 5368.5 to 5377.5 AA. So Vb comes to -0.12 mag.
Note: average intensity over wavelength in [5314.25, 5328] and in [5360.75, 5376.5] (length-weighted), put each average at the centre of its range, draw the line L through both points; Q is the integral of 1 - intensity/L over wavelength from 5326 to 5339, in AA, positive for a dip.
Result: 1.0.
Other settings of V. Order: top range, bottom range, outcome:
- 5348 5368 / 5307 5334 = 1.11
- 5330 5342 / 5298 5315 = 0.97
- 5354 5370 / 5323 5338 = 1.15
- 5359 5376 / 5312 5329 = 1.04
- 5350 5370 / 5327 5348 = 1.15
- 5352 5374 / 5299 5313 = 1.05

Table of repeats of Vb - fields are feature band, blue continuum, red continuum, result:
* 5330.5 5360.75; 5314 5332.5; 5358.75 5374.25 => -0.04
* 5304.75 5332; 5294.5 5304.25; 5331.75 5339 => -0.03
